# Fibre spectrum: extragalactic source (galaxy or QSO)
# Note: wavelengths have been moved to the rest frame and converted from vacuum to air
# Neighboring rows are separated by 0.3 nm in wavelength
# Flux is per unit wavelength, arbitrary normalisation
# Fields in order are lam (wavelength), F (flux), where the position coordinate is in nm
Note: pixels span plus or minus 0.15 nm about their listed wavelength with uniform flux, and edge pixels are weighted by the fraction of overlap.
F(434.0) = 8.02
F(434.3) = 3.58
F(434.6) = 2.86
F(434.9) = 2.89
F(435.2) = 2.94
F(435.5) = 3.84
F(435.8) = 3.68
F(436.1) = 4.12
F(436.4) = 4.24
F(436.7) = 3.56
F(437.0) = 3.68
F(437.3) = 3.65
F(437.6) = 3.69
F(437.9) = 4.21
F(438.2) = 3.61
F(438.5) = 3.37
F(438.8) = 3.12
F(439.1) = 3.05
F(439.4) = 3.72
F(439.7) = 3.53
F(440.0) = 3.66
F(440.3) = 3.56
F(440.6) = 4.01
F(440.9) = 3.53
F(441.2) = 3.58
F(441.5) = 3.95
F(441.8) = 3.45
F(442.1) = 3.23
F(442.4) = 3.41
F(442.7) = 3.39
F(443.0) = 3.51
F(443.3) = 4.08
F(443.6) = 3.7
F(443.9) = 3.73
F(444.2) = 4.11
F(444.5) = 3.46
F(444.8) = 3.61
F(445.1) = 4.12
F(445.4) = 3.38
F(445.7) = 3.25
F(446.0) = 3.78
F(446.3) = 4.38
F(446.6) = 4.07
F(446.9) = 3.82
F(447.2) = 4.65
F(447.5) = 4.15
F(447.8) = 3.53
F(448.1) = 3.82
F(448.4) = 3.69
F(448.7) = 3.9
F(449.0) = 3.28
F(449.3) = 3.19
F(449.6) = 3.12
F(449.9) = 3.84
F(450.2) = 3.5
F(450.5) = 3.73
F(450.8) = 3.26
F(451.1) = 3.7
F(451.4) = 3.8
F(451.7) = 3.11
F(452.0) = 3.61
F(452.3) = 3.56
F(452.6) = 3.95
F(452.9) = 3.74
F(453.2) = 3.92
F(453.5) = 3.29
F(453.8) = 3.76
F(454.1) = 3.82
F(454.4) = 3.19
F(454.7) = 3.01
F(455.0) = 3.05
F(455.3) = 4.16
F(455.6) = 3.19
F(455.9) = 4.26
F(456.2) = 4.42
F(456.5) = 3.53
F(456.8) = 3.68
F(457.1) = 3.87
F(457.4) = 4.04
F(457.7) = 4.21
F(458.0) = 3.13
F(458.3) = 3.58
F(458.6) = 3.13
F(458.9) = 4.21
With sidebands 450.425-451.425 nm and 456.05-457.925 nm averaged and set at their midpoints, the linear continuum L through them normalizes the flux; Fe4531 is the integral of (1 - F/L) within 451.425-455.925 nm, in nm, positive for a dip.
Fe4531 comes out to 0.22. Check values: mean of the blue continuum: 3.59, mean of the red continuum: 3.93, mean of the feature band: 3.56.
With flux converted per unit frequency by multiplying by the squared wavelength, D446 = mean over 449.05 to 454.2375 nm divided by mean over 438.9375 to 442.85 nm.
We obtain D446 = 1.1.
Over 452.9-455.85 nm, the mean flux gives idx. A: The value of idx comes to 3.53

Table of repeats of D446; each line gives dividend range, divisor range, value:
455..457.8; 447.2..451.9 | 1.11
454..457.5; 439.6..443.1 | 1.10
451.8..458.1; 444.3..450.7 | 1.02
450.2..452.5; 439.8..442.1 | 1.02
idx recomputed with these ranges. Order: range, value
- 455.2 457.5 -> 3.88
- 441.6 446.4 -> 3.66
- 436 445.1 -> 3.66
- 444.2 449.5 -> 3.77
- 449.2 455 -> 3.52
